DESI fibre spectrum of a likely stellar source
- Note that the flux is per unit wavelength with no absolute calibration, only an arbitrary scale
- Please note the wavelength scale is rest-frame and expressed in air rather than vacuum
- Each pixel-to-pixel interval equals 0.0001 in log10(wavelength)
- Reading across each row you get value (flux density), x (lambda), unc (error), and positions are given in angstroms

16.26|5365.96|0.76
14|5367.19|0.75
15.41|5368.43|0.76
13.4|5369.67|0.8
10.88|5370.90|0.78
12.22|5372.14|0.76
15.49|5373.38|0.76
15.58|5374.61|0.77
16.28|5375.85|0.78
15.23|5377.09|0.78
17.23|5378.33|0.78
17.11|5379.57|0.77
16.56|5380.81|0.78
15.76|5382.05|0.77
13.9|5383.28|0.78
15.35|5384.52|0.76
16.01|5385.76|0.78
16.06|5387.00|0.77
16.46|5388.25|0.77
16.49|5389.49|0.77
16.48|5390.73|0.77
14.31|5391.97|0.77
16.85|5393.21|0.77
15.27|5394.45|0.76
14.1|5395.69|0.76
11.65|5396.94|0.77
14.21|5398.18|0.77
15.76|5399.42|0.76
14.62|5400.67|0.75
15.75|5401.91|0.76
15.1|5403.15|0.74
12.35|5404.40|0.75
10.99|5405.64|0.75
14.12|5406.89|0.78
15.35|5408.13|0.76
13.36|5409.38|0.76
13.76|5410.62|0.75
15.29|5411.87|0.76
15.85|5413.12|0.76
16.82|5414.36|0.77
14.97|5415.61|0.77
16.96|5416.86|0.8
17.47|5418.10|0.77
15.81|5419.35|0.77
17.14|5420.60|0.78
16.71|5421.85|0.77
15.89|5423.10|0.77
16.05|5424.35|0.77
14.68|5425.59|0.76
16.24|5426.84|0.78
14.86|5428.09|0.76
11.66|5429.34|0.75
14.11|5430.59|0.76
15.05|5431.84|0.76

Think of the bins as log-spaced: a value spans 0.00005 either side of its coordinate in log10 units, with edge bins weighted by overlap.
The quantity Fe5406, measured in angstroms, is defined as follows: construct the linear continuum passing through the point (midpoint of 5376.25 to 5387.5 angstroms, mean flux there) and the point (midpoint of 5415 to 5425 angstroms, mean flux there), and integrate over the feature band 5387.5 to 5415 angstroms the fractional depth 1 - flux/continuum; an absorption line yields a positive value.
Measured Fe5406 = 2.3 angstroms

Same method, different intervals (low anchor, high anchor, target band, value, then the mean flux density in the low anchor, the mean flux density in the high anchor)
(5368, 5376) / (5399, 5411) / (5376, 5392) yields -2.2 angstroms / 14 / 14.1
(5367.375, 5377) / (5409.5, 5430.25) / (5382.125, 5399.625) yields -0.6 angstroms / 14.2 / 15.6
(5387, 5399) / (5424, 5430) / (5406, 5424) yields -1.0 angstroms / 15.1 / 14.7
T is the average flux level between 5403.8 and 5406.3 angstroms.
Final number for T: 11.7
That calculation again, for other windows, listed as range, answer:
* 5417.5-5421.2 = 16.8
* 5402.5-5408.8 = 13.6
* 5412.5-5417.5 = 16.2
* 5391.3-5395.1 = 15.5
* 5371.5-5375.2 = 14.4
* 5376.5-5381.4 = 16.5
